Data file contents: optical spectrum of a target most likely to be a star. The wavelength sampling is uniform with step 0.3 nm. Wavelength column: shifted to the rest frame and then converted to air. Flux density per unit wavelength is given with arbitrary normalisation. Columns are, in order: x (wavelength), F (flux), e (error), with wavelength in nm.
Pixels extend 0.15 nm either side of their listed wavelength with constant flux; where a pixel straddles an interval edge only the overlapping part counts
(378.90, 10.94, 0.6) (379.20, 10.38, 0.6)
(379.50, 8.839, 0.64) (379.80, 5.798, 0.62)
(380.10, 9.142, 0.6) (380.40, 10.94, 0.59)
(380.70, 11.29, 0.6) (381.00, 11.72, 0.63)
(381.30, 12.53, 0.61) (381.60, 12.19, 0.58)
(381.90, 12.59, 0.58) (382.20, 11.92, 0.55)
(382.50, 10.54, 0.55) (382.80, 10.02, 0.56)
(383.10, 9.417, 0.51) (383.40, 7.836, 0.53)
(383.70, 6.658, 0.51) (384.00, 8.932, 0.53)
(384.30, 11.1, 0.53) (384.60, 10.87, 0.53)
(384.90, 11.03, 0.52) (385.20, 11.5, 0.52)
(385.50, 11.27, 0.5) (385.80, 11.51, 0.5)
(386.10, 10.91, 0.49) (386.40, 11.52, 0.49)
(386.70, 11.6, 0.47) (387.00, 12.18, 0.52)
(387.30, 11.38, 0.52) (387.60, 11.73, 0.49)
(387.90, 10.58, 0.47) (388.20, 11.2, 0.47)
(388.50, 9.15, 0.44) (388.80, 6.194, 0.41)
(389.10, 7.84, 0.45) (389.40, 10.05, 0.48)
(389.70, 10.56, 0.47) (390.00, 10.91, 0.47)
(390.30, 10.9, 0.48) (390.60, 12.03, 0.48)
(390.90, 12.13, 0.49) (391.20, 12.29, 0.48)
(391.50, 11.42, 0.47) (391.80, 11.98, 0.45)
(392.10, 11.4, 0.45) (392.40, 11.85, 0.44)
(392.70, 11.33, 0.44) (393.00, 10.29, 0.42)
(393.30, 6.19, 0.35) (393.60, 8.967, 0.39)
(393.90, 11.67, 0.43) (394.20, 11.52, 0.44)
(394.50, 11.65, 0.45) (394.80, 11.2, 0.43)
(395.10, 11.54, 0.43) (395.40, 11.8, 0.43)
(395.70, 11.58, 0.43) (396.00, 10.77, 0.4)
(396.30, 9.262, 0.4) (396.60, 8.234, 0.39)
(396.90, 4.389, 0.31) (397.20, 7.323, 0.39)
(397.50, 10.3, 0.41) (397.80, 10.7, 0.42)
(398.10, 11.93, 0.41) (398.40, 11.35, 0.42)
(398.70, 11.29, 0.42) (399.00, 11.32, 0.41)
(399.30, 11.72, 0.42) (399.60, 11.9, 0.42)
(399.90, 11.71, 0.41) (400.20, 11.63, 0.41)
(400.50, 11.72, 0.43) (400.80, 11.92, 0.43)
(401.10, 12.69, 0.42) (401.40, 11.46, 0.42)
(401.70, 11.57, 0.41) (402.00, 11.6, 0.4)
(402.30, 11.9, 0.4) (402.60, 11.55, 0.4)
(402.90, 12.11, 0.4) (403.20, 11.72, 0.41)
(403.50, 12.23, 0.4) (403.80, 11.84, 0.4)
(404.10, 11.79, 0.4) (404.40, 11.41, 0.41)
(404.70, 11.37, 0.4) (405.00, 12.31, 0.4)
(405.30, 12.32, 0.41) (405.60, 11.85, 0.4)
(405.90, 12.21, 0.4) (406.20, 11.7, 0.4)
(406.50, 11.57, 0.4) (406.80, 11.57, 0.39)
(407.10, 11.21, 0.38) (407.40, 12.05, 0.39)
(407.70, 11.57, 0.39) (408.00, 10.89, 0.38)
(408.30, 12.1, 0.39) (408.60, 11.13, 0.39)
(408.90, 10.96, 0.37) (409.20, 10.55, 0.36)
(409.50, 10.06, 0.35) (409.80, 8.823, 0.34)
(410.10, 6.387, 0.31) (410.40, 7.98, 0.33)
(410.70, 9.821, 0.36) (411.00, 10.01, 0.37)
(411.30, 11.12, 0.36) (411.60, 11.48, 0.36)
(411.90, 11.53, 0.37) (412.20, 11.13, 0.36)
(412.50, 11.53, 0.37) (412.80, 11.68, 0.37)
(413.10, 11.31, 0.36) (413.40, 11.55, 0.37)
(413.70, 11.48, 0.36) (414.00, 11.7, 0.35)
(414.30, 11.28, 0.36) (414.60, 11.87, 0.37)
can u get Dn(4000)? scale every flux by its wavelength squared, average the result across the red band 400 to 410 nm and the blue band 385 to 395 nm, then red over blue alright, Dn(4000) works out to 1.15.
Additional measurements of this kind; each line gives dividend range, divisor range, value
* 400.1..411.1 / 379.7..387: 1.18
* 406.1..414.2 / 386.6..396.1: 1.10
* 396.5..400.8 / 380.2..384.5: 1.08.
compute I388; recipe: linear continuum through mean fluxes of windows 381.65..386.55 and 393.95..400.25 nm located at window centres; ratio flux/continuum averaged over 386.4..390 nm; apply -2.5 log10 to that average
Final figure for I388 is 0.02 mag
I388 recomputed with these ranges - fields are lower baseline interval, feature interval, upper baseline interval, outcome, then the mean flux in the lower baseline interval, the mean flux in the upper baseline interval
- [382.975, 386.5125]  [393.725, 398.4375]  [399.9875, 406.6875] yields 0.09 mag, 10.2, 11.8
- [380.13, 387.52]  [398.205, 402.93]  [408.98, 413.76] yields -0.11 mag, 10.9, 10.4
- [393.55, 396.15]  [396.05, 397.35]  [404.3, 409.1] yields 0.44 mag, 11.3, 11.6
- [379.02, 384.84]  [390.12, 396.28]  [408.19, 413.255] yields -0.08 mag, 10.2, 10.4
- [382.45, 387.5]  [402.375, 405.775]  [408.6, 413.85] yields -0.14 mag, 10.5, 10.5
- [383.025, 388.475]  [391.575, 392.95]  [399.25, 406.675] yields -0.04 mag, 10.6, 11.8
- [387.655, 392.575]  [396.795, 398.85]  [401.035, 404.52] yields 0.17 mag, 10.7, 11.8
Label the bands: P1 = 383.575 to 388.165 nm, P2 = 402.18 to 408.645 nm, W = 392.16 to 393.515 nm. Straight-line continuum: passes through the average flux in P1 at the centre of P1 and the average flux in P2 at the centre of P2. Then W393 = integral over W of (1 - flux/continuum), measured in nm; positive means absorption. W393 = 0.15 nm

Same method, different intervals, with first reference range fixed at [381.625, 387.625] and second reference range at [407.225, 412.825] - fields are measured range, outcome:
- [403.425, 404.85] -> -0.15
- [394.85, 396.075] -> -0.09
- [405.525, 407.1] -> -0.17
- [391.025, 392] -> -0.11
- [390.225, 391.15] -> -0.10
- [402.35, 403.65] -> -0.16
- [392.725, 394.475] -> 0.11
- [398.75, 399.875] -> -0.11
